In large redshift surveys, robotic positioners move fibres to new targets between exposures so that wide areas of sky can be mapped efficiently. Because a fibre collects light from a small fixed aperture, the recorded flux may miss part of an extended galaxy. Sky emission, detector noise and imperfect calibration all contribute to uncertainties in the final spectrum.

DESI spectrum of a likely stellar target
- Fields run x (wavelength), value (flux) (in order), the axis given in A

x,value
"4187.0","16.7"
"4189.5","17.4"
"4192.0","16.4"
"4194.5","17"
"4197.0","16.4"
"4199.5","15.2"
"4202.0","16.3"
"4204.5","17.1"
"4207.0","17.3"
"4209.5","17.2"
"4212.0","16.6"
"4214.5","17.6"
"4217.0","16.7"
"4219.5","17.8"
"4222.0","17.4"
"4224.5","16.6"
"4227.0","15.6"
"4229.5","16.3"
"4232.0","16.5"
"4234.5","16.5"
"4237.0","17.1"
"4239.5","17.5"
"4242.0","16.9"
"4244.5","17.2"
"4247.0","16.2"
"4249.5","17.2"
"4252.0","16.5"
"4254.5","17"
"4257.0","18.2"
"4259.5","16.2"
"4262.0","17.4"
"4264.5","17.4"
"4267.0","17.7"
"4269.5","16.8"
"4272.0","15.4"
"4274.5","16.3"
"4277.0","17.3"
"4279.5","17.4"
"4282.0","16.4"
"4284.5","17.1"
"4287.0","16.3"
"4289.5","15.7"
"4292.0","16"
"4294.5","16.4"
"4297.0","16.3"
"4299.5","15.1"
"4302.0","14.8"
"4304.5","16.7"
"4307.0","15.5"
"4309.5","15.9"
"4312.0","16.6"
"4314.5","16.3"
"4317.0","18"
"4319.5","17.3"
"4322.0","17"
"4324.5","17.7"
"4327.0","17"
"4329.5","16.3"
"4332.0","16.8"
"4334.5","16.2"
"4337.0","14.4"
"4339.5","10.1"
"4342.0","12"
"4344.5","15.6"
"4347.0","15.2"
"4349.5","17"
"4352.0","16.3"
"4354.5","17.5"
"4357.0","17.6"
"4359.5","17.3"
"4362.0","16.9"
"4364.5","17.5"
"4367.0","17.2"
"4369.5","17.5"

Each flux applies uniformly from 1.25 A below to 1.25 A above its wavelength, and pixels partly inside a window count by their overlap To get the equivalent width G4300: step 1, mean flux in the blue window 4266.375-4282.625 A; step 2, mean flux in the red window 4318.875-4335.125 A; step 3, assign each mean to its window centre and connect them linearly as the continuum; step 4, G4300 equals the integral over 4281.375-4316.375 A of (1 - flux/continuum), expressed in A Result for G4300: 1.5 A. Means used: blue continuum 16.7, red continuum 16.9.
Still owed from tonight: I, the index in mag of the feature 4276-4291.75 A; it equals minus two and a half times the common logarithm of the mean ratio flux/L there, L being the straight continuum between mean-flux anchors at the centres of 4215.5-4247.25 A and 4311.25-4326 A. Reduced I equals 0.02 mag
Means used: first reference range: 16.8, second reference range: 17.2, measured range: 16.6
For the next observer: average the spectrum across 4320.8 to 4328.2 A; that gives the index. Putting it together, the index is 17.2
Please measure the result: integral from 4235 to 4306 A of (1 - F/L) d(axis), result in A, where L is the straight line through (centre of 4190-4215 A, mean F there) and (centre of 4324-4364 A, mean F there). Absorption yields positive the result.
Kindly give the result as -1.5 A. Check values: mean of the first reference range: 16.7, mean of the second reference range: 15.9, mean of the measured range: 16.7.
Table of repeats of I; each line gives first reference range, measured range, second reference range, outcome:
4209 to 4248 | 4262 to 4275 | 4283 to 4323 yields -0.02 mag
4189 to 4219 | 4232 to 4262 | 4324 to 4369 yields -0.03 mag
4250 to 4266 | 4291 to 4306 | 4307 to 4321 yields 0.06 mag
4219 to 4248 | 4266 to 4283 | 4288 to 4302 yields -0.04 mag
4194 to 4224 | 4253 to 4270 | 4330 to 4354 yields -0.07 mag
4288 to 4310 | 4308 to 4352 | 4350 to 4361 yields 0.05 mag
